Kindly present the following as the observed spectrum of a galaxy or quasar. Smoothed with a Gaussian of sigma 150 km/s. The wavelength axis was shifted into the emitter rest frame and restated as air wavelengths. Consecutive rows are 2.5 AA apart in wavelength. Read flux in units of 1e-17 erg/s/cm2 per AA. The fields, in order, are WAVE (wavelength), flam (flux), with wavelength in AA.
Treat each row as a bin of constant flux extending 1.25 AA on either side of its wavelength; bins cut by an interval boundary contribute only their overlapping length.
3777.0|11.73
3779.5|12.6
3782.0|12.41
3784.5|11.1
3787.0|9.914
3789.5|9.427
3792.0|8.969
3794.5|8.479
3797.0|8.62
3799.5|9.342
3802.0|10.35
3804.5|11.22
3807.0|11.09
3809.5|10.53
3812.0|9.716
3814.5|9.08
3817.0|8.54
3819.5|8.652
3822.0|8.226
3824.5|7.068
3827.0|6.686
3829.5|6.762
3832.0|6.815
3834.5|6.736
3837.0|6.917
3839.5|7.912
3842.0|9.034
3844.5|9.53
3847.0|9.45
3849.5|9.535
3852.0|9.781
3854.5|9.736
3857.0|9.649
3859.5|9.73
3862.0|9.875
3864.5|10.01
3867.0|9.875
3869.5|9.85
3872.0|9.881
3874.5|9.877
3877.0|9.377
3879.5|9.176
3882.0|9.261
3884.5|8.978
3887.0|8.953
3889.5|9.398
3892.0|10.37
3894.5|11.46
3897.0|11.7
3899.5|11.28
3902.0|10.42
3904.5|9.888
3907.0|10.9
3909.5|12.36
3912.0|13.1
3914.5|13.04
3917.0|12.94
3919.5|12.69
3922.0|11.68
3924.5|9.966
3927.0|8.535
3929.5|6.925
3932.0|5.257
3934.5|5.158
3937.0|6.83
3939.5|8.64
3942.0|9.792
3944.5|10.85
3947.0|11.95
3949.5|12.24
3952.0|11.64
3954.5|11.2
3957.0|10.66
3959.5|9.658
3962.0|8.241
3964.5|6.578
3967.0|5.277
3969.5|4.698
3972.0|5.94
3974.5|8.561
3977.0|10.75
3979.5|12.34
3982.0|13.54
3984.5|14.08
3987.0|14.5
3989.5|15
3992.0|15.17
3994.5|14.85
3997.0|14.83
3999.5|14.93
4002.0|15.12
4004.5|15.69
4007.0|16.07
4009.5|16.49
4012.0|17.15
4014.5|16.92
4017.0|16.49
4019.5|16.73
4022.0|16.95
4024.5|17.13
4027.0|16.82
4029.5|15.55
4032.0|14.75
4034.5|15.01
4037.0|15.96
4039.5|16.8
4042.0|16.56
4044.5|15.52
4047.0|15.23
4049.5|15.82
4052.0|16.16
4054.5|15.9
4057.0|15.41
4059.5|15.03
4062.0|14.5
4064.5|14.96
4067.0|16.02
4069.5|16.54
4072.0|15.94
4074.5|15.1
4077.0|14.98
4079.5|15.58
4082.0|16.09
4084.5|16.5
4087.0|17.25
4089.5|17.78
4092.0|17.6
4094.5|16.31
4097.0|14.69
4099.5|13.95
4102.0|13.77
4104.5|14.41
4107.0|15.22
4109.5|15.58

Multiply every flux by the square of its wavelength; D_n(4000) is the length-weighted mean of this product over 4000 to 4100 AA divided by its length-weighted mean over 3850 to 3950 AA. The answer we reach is 1.72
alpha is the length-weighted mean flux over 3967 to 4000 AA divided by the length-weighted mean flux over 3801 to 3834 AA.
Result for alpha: 1.36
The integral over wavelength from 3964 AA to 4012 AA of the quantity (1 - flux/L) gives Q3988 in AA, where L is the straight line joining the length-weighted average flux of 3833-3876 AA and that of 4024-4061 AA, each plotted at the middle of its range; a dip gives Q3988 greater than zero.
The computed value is 5.04 AA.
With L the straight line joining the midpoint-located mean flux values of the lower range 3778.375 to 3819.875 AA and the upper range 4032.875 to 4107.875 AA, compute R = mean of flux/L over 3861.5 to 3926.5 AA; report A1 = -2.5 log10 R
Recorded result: 0.14 mag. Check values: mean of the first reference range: 10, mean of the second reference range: 15.7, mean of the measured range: 10.6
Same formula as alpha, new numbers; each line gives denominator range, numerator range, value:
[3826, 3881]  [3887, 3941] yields 1.13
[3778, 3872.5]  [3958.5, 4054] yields 1.50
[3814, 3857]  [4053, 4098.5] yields 1.92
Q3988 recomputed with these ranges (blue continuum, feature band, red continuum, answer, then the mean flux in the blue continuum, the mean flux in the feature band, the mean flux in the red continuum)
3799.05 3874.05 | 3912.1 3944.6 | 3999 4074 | 7.12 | 9.06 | 9.49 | 15.9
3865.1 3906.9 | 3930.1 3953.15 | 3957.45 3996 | 2.95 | 10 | 9.08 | 10.6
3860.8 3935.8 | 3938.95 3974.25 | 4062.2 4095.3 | 8.46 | 10.1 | 9.09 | 16.1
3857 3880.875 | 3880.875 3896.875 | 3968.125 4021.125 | 0.79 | 9.73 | 9.88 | 13.8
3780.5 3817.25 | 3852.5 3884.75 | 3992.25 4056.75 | 5.88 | 9.97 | 9.66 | 16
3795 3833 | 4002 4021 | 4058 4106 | -3.53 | 8.85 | 16.4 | 15.6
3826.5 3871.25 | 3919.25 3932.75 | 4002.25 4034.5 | 3.45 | 8.82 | 9.06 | 16.3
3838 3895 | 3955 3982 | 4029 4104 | 8.73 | 9.56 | 8.6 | 15.7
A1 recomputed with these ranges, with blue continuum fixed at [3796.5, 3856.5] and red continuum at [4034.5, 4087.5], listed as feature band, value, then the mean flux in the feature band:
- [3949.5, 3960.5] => 0.15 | 11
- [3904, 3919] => -0.08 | 12.2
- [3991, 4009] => -0.10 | 15.3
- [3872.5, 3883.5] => 0.10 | 9.44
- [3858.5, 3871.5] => 0.01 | 9.87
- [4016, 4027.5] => -0.15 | 16.8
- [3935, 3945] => 0.38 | 8.6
